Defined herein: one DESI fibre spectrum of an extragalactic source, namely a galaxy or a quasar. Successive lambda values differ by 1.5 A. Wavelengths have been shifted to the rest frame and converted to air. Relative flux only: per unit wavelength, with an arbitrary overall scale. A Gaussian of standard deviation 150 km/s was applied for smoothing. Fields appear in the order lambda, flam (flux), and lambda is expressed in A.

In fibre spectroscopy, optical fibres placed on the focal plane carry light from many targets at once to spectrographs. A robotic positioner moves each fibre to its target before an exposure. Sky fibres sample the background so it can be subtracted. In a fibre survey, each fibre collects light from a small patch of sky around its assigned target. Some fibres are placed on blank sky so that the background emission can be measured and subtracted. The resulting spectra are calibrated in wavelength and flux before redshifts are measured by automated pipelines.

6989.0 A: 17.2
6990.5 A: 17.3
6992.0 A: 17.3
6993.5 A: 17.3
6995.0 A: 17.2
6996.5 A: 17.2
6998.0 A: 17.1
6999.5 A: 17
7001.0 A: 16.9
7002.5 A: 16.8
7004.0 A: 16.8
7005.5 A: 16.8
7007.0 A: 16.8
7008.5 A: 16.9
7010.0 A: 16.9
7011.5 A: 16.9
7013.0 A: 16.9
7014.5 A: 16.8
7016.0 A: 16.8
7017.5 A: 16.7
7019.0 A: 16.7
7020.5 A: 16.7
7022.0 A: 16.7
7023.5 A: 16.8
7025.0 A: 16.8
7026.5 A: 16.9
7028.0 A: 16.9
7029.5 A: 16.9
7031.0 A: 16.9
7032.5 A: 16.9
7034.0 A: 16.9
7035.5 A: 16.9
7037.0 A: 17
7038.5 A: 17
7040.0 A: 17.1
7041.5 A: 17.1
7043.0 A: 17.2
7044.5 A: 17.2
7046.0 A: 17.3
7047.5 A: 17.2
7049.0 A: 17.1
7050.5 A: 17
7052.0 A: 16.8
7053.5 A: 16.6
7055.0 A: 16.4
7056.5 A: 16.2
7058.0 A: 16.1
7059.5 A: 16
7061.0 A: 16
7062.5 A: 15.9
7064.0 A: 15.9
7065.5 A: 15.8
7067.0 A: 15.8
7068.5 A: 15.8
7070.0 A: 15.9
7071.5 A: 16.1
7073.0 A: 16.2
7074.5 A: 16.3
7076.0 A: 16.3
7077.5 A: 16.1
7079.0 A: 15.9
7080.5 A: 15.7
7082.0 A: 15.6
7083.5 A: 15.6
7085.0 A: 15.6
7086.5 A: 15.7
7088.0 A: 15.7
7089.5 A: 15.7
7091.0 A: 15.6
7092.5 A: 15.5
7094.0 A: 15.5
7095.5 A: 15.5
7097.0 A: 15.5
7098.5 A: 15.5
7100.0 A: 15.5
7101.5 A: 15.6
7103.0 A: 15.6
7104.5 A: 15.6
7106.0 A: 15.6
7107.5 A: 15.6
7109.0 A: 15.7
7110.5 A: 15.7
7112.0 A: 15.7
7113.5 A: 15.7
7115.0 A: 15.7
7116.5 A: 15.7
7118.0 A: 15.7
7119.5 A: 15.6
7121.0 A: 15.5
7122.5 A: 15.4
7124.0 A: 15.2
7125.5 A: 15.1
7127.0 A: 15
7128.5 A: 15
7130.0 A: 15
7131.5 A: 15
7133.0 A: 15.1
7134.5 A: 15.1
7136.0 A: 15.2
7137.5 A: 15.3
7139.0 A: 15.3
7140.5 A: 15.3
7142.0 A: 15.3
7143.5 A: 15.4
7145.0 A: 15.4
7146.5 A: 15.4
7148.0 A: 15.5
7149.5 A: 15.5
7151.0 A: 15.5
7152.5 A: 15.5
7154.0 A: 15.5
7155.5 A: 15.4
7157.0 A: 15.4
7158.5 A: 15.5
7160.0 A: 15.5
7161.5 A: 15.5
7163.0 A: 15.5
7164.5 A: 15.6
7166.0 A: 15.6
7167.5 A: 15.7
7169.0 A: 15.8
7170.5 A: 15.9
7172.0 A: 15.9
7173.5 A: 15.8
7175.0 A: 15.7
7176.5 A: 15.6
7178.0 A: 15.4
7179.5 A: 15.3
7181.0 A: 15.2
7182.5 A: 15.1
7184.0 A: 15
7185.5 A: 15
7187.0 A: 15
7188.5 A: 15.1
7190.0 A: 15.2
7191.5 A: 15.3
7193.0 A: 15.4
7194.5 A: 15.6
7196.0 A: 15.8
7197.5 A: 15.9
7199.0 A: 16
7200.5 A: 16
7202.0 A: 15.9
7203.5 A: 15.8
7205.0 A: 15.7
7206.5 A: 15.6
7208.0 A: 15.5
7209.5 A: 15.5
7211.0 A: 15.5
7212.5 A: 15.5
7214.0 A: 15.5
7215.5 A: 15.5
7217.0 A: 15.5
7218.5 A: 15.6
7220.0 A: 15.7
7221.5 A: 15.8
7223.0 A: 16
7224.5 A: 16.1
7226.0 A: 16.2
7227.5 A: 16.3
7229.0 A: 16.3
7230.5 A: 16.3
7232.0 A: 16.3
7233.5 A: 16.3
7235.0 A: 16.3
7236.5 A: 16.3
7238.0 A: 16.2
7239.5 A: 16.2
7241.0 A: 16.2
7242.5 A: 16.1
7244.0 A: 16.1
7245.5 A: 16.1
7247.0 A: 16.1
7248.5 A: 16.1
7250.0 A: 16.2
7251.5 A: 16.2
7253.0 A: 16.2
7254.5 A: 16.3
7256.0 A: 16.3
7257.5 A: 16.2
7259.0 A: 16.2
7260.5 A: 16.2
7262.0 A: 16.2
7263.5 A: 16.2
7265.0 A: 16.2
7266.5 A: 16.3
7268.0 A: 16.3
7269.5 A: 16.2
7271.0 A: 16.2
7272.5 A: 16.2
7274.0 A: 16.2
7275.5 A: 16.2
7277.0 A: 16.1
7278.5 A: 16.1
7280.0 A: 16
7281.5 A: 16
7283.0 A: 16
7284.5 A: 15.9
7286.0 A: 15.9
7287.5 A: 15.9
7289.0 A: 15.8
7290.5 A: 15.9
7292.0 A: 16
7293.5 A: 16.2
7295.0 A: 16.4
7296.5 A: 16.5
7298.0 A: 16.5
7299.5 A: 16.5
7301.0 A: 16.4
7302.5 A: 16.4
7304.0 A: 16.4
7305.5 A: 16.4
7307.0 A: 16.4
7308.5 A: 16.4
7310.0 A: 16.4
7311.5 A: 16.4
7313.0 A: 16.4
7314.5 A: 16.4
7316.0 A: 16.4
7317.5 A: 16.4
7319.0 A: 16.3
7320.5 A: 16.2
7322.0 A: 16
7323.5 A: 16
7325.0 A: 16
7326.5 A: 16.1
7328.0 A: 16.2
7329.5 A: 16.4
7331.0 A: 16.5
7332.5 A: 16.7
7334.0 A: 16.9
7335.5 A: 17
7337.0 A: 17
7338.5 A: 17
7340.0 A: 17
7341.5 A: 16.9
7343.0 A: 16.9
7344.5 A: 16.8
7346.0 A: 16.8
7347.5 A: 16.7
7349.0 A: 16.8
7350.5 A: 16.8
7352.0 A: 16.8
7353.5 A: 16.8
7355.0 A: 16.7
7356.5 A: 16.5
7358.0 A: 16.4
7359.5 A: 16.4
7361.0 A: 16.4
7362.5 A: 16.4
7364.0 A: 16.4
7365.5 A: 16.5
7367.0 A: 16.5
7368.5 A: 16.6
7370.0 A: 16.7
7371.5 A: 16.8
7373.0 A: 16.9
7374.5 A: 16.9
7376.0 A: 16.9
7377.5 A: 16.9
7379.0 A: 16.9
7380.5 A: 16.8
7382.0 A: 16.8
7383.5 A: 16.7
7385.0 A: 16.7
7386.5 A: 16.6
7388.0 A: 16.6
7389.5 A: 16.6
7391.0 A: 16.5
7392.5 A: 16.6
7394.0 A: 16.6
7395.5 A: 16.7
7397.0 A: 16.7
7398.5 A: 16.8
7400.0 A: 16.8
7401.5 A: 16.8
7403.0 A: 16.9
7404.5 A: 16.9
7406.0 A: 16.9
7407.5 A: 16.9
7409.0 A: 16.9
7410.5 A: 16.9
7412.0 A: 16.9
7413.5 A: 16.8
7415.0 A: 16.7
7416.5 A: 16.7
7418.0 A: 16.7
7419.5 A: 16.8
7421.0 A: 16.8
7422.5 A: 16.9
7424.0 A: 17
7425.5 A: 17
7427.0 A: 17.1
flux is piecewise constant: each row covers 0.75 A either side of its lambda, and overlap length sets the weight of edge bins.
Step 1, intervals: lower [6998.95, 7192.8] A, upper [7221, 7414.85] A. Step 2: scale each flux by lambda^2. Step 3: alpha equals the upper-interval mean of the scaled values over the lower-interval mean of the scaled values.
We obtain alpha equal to 1.10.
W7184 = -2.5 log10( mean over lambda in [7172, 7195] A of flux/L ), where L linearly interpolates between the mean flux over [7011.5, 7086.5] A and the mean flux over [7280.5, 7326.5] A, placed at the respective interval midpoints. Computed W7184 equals 0.07 mag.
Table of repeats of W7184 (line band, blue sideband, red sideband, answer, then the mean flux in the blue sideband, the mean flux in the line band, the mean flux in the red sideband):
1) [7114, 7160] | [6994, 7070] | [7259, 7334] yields 0.08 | 16.7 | 15.4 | 16.2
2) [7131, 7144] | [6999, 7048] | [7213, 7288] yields 0.09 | 16.9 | 15.2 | 16.1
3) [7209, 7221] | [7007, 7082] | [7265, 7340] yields 0.06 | 16.6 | 15.5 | 16.3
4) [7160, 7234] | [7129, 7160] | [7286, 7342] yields 0.00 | 15.3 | 15.7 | 16.4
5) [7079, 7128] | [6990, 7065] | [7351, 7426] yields 0.08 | 16.8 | 15.6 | 16.7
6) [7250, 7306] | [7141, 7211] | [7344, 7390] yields 0.00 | 15.5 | 16.2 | 16.7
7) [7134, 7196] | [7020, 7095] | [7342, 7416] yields 0.07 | 16.4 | 15.4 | 16.7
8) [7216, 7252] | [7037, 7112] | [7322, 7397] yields 0.02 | 16.1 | 16.1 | 16.6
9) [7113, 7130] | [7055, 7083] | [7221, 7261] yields 0.05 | 16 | 15.4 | 16.2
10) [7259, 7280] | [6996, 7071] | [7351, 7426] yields 0.03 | 16.7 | 16.2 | 16.7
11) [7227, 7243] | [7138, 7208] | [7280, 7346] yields -0.02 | 15.5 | 16.3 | 16.4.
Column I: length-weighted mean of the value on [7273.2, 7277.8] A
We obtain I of 16.2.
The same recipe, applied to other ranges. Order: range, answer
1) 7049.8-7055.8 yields 16.7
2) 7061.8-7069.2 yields 15.8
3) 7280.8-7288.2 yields 15.9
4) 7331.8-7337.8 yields 16.9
